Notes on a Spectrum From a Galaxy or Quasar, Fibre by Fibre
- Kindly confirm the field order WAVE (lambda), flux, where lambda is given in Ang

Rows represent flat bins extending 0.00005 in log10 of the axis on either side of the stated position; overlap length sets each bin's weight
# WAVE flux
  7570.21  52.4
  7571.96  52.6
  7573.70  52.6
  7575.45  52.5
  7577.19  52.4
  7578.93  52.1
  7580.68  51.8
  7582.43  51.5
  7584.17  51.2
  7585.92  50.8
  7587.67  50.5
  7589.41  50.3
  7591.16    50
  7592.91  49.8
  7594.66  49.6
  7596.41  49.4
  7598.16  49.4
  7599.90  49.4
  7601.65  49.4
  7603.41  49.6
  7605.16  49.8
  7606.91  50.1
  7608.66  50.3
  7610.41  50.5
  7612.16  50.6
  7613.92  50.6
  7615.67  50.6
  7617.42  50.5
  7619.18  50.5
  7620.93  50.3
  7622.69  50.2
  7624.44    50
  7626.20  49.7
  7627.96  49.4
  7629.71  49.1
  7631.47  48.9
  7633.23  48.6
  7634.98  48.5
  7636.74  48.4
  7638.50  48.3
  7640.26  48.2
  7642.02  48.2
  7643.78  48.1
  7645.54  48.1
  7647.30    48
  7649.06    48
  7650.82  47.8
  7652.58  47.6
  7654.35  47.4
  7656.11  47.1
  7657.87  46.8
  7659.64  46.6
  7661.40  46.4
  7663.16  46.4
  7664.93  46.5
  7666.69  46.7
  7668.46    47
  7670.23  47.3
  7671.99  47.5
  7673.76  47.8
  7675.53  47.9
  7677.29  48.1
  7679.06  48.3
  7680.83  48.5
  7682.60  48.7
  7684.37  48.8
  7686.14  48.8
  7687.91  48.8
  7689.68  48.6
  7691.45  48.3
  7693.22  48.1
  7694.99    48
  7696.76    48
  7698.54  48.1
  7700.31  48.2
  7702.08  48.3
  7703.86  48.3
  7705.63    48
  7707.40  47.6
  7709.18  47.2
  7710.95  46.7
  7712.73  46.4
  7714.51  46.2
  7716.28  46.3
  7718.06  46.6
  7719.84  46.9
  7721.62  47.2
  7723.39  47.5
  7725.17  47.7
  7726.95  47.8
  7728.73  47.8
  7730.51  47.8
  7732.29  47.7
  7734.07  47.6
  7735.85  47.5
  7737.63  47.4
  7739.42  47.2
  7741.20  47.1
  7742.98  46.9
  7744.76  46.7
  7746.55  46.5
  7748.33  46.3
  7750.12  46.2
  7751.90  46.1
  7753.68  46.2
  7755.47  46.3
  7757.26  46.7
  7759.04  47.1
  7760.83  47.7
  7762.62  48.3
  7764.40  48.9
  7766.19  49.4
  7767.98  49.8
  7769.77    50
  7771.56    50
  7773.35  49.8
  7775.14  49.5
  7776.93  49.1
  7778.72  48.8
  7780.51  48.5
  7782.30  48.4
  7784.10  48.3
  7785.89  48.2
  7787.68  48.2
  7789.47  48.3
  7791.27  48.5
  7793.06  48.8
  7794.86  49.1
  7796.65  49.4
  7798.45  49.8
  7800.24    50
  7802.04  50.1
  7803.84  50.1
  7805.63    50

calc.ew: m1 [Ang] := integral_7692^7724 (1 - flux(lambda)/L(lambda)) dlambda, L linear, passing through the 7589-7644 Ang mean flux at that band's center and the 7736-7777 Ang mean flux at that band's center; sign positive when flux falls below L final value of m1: 0.64 Ang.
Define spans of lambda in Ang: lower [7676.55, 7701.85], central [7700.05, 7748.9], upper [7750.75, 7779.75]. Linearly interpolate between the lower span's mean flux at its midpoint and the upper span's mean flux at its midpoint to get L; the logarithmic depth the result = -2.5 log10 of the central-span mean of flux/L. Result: 0.03 mag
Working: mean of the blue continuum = 48.4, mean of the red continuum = 48.3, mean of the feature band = 47.3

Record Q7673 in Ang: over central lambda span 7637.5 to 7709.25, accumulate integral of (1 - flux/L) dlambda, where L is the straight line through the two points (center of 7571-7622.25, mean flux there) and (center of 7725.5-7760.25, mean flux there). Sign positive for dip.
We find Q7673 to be 1.3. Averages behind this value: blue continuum 50.6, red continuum 47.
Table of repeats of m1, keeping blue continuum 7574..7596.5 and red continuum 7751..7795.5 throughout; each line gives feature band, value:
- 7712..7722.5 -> 0.55 Ang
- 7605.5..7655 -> 1.18 Ang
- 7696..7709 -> 0.36 Ang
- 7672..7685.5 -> 0.39 Ang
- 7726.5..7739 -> 0.34 Ang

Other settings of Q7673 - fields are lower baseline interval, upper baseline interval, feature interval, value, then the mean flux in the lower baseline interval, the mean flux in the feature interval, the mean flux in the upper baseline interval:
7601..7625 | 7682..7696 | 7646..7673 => 1.1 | 50.2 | 47.2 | 48.5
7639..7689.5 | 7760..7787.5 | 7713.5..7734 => 0.5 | 47.7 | 47.2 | 49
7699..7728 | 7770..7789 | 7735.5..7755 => 0.6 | 47.3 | 46.7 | 48.9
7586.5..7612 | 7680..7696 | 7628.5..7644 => 0.3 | 49.9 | 48.5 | 48.5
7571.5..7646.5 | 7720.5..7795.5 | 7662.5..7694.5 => 0.7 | 50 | 47.9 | 47.9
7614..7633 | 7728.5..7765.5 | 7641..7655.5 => 0.4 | 49.9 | 47.9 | 47.1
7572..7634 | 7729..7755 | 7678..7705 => -0.1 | 50.4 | 48.4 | 47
